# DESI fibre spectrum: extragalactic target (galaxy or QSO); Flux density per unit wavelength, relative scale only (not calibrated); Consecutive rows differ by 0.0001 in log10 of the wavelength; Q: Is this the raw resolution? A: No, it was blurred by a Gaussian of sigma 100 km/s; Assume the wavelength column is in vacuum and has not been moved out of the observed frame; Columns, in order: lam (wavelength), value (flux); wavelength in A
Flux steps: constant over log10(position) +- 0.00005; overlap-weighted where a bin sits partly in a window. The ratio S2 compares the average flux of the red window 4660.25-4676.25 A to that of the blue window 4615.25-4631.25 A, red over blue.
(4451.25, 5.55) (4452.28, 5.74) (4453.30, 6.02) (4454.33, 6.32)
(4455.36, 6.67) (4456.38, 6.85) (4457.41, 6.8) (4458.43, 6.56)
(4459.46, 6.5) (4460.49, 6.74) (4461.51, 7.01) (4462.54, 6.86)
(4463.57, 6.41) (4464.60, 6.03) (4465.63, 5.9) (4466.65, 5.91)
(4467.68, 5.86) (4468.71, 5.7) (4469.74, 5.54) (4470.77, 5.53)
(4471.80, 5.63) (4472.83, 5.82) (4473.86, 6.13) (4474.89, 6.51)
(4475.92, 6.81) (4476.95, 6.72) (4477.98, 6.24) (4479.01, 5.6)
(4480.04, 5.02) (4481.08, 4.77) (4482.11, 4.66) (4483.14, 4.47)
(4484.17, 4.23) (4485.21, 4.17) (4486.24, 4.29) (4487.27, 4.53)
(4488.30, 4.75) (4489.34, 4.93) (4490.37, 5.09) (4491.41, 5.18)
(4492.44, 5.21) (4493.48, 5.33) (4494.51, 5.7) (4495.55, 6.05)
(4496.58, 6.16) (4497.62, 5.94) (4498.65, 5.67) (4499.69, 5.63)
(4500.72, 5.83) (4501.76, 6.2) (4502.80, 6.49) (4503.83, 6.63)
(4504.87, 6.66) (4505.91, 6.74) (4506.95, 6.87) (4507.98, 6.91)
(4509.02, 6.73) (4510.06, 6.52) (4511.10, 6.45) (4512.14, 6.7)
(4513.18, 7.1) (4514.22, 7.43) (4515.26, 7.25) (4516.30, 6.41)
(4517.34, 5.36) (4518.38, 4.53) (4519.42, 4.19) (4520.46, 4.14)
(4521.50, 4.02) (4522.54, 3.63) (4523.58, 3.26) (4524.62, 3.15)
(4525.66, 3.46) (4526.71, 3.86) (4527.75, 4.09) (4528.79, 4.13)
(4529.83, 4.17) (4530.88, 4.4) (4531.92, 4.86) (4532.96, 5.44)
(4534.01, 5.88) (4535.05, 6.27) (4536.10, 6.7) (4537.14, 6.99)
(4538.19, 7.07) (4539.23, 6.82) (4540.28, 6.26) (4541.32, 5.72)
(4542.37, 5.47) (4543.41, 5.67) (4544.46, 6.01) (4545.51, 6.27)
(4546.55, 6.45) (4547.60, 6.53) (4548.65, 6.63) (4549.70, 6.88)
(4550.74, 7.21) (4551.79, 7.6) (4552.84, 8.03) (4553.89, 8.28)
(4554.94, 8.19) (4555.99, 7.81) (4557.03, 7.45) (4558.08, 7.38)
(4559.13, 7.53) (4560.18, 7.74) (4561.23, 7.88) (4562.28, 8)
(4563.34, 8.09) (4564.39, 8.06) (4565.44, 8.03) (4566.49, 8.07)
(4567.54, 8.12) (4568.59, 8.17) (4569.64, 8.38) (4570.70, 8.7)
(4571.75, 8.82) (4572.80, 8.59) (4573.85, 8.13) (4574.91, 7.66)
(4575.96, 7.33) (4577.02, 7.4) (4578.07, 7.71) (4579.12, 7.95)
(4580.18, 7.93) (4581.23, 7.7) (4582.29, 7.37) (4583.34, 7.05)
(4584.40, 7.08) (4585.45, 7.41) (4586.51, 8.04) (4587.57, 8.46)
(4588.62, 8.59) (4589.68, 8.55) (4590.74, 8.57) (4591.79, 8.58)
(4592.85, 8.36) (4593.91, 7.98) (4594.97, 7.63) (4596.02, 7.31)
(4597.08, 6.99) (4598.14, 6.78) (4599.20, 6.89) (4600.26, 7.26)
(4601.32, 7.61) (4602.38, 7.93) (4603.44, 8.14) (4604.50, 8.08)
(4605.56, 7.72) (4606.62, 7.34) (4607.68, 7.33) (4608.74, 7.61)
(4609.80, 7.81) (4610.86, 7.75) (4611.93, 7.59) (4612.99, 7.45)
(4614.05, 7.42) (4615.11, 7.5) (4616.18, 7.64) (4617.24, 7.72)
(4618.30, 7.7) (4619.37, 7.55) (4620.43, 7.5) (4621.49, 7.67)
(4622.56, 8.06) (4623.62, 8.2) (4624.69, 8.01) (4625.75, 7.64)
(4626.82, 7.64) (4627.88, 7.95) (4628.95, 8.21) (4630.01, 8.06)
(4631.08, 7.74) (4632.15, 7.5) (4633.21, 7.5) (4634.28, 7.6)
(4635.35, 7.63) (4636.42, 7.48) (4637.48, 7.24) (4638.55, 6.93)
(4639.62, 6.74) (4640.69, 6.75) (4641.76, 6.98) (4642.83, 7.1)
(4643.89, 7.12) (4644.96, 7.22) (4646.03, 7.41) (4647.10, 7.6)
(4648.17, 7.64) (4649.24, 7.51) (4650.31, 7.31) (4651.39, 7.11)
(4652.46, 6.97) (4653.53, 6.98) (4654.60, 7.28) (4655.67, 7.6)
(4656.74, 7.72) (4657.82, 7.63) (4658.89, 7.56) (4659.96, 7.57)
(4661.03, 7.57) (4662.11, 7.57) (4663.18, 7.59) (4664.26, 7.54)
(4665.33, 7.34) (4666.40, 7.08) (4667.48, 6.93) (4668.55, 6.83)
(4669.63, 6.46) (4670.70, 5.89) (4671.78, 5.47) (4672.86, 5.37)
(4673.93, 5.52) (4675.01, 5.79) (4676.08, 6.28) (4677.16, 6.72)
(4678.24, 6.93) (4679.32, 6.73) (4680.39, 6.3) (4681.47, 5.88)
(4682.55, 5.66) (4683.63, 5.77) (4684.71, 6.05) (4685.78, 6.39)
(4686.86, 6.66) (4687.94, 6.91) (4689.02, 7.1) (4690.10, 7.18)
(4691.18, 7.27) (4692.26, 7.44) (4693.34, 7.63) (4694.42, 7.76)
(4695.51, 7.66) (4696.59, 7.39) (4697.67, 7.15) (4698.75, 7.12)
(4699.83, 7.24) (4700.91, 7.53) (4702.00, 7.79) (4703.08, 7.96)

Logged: 0.8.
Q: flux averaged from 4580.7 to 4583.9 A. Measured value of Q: 7.37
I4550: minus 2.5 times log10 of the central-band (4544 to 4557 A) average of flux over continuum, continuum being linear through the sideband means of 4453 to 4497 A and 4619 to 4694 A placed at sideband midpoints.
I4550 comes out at -0.139 mag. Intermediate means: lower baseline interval 5.74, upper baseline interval 7.11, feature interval 7.18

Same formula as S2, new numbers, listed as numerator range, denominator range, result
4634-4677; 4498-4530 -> 1.28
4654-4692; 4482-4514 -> 1.17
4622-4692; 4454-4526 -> 1.23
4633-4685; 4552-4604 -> 0.88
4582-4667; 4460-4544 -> 1.35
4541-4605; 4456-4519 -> 1.28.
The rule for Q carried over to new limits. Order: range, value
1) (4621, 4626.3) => 7.91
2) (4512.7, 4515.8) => 7.25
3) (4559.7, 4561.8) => 7.82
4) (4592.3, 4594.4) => 8.16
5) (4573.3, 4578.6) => 7.65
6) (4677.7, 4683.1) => 6.3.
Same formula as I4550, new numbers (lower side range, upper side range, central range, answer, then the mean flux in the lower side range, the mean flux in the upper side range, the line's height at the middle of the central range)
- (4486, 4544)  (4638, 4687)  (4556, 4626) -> -0.25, 5.56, 6.85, 6.22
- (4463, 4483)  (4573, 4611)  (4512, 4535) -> 0.33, 5.81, 7.73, 6.62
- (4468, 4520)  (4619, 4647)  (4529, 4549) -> 0.07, 5.78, 7.52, 6.34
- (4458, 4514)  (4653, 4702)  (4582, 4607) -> -0.20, 5.89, 6.9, 6.46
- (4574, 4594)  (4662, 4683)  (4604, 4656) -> -0.05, 7.88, 6.48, 7.15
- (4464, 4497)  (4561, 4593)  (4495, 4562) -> 0.11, 5.45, 8.02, 6.73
